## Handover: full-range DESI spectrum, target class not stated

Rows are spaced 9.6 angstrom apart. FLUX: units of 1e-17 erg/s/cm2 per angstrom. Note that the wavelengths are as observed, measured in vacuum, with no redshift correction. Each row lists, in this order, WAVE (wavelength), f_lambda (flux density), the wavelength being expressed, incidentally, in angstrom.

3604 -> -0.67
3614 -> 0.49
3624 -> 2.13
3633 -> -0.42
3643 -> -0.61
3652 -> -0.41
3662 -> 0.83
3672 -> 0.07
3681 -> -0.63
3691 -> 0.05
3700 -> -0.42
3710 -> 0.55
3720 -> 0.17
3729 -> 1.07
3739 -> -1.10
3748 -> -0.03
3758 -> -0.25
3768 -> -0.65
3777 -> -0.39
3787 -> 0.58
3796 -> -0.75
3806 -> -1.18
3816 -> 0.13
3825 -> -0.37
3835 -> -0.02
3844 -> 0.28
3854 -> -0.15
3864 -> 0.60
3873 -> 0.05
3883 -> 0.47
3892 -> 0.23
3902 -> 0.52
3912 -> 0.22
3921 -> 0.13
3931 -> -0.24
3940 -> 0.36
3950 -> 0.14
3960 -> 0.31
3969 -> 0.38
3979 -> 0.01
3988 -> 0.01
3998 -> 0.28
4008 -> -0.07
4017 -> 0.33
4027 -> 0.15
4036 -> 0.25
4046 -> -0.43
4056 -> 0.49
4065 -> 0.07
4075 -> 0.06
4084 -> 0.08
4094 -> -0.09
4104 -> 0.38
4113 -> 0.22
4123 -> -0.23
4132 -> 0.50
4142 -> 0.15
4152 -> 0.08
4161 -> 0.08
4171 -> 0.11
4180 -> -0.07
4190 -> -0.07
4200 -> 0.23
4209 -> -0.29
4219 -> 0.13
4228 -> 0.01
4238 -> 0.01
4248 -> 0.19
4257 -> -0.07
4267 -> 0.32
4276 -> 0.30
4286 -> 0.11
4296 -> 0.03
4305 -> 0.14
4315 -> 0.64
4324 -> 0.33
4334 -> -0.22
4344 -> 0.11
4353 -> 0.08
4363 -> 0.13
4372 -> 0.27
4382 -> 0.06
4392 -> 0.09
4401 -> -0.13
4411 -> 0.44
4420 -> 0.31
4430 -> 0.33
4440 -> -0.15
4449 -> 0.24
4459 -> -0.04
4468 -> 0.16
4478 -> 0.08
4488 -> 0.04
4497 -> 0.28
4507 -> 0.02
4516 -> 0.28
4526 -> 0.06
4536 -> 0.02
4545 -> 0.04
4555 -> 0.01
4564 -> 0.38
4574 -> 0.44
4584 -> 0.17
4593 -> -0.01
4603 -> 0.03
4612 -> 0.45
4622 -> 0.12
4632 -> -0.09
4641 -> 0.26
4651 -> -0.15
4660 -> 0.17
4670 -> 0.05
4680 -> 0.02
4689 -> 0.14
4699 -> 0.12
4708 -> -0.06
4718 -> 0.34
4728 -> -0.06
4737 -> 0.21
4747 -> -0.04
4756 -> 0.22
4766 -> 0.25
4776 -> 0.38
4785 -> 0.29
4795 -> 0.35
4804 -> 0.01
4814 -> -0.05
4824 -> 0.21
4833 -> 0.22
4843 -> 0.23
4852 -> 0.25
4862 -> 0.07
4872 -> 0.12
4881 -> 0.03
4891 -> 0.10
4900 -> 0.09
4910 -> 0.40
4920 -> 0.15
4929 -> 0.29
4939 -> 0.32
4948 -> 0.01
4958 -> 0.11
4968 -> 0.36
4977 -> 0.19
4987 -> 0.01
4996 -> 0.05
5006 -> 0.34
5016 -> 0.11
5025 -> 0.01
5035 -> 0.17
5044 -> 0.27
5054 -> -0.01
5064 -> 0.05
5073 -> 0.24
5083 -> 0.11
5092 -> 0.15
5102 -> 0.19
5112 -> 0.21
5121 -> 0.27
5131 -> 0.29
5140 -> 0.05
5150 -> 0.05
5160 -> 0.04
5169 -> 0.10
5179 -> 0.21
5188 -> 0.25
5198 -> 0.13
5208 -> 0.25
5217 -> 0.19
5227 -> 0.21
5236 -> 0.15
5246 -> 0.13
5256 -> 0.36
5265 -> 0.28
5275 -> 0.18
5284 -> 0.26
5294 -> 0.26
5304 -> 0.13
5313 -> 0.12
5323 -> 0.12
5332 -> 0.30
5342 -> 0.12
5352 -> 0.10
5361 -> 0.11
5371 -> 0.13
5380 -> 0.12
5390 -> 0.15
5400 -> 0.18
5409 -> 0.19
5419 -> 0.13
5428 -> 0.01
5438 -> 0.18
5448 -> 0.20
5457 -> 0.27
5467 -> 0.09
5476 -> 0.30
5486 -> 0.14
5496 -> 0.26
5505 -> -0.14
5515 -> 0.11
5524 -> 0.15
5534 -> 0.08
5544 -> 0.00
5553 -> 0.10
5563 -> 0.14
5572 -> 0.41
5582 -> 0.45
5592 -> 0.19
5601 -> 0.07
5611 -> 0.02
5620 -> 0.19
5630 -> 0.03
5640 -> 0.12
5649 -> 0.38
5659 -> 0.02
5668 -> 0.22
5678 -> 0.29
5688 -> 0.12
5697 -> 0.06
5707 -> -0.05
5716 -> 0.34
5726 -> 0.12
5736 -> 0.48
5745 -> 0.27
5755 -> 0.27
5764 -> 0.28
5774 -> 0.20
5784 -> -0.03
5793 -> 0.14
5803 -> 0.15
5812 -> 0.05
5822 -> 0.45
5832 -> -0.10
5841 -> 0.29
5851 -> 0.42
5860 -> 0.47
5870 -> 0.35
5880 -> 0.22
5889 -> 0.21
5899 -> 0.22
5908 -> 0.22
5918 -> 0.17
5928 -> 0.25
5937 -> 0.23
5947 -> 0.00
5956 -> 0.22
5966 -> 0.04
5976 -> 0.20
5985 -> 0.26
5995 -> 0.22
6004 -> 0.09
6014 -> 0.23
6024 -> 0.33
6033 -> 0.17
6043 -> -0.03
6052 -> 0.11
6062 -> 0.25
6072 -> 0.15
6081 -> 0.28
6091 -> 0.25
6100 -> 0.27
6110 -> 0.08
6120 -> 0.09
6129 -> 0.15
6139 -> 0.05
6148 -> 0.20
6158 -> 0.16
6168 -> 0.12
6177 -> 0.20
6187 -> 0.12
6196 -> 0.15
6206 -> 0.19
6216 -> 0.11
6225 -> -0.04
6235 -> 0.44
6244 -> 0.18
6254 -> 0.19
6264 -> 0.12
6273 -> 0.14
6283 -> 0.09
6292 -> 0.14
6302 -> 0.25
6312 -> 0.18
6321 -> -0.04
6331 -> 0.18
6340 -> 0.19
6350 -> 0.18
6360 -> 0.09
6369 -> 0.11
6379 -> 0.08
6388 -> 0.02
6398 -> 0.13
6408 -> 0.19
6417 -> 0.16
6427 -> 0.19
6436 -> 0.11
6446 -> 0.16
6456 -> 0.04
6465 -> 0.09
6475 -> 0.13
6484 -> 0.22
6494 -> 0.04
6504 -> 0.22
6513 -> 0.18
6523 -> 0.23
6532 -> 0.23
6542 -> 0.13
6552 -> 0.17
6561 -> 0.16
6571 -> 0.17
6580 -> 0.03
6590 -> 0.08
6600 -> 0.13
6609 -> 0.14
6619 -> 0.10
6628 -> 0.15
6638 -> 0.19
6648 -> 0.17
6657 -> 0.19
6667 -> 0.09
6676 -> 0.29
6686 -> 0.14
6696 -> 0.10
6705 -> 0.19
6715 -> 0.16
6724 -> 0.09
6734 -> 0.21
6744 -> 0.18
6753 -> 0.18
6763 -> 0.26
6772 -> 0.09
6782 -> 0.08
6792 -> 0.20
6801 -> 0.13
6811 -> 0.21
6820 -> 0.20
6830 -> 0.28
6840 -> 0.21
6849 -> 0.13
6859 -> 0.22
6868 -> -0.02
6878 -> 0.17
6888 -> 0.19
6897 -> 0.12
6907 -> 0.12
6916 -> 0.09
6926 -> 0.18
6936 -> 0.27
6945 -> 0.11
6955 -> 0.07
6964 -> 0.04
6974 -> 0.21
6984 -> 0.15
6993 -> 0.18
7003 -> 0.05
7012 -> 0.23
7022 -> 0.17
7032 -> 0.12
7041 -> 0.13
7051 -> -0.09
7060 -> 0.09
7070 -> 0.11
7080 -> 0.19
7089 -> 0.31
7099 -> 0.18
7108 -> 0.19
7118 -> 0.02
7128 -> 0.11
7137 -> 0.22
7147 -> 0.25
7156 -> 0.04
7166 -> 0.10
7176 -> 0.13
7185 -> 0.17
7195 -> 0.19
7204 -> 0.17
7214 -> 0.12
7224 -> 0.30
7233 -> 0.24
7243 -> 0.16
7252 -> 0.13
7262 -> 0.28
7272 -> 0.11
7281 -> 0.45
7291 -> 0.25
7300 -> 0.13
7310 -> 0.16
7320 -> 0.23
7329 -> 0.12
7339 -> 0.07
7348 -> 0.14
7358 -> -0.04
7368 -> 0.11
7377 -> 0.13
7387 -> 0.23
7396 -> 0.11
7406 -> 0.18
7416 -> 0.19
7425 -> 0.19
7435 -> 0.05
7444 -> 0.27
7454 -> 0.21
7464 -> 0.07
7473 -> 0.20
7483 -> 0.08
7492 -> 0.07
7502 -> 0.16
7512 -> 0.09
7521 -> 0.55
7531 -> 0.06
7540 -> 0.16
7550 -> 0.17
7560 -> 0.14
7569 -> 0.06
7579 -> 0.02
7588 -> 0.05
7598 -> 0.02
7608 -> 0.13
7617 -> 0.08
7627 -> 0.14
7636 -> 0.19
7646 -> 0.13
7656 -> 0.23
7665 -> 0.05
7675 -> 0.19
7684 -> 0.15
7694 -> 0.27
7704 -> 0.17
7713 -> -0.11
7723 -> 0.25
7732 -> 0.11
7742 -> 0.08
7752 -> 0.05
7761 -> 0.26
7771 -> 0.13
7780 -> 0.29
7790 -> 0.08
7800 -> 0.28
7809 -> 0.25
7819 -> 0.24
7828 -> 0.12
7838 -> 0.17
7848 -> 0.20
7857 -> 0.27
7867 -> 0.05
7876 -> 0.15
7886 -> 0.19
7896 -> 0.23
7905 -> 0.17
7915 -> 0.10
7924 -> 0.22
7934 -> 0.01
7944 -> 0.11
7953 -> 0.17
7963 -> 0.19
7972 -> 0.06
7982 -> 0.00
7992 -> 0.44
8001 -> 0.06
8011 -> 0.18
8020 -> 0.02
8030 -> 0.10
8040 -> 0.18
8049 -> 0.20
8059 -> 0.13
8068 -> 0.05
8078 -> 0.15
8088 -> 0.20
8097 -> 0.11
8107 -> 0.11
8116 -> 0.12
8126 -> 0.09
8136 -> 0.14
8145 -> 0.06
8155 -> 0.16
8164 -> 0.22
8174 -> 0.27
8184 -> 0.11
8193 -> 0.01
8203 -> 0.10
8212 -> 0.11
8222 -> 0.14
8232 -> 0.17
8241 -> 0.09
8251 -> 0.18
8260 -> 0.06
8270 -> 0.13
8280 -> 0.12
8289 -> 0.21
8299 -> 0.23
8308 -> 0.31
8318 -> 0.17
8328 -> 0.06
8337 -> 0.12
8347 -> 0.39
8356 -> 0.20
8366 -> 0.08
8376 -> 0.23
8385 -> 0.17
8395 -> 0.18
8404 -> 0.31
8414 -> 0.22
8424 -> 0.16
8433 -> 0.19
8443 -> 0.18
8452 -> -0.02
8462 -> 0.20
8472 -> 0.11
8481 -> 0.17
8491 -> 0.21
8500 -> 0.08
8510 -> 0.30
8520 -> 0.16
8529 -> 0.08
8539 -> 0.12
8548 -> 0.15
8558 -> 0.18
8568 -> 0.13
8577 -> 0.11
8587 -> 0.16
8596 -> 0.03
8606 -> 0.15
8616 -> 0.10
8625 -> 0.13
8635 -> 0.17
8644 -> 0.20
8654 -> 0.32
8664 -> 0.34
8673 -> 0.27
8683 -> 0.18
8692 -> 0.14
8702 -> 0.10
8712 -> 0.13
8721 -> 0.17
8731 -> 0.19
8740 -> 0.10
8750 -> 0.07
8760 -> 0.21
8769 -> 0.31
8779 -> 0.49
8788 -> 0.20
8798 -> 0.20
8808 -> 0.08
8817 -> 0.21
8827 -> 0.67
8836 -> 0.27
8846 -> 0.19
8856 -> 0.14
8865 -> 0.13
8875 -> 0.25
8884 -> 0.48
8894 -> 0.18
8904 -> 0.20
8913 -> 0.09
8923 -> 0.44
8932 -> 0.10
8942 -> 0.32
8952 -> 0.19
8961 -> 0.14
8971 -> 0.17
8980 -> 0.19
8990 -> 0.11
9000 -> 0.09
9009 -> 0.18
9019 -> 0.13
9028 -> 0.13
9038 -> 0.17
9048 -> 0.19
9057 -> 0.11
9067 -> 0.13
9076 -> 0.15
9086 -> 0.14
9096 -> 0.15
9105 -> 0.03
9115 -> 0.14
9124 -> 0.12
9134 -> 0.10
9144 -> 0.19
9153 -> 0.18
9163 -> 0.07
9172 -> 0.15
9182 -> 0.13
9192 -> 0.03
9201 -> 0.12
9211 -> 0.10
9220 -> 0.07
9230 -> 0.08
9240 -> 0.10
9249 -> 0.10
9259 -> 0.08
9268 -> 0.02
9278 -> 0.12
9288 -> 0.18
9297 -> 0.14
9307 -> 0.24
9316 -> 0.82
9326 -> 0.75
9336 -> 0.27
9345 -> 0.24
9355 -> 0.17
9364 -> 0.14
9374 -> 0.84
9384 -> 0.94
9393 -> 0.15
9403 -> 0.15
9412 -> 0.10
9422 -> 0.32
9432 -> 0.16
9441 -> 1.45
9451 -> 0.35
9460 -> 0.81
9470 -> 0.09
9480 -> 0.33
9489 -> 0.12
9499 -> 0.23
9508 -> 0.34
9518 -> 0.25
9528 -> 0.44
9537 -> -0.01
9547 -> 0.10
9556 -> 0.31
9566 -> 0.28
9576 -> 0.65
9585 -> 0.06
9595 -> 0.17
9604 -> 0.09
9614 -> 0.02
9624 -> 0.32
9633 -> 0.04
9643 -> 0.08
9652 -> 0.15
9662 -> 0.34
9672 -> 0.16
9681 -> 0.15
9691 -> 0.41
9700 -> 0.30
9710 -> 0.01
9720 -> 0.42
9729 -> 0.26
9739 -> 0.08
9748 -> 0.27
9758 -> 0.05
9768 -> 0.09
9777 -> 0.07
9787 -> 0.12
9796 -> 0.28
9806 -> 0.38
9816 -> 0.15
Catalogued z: 0.145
